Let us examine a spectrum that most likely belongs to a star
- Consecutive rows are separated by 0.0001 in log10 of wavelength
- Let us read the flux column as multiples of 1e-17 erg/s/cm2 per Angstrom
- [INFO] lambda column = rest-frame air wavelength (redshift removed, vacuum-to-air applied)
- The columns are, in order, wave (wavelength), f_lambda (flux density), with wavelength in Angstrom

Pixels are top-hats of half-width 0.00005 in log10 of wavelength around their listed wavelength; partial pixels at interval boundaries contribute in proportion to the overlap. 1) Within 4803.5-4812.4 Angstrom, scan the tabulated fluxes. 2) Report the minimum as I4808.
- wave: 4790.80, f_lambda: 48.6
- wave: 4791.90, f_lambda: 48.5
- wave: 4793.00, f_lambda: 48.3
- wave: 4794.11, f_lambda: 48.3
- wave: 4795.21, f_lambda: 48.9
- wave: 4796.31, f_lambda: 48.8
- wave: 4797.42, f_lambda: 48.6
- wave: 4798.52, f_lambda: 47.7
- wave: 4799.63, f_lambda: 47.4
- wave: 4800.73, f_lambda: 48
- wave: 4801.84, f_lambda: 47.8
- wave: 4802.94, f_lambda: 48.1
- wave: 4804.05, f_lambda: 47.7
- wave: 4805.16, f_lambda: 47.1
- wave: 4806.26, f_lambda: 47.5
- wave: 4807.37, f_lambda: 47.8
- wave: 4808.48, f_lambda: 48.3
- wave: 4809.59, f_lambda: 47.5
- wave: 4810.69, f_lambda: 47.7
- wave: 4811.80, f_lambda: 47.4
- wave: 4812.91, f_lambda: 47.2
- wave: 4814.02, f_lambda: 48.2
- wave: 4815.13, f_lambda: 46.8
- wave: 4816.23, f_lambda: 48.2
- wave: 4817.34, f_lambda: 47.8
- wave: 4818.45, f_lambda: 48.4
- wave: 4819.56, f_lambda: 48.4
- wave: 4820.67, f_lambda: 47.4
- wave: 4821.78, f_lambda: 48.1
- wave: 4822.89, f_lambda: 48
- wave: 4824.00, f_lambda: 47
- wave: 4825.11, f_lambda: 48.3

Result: 47.1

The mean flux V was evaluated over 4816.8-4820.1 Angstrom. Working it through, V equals 48.2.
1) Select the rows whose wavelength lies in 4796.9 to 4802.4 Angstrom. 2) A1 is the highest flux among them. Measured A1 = 48.6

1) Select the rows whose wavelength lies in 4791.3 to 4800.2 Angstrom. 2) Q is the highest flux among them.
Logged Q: 48.9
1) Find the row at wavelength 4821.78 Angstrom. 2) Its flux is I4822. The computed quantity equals 48.1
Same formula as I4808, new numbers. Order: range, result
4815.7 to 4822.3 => 47.4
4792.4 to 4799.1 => 47.7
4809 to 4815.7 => 46.8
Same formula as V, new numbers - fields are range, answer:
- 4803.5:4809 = 47.6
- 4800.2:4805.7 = 47.7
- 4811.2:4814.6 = 47.5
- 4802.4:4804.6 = 47.8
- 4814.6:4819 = 47.9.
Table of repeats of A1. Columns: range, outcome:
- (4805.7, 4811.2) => 48.3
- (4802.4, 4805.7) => 48.1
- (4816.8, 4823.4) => 48.4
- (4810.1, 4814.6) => 48.2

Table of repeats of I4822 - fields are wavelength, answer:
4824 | 47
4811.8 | 47.4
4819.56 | 48.4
